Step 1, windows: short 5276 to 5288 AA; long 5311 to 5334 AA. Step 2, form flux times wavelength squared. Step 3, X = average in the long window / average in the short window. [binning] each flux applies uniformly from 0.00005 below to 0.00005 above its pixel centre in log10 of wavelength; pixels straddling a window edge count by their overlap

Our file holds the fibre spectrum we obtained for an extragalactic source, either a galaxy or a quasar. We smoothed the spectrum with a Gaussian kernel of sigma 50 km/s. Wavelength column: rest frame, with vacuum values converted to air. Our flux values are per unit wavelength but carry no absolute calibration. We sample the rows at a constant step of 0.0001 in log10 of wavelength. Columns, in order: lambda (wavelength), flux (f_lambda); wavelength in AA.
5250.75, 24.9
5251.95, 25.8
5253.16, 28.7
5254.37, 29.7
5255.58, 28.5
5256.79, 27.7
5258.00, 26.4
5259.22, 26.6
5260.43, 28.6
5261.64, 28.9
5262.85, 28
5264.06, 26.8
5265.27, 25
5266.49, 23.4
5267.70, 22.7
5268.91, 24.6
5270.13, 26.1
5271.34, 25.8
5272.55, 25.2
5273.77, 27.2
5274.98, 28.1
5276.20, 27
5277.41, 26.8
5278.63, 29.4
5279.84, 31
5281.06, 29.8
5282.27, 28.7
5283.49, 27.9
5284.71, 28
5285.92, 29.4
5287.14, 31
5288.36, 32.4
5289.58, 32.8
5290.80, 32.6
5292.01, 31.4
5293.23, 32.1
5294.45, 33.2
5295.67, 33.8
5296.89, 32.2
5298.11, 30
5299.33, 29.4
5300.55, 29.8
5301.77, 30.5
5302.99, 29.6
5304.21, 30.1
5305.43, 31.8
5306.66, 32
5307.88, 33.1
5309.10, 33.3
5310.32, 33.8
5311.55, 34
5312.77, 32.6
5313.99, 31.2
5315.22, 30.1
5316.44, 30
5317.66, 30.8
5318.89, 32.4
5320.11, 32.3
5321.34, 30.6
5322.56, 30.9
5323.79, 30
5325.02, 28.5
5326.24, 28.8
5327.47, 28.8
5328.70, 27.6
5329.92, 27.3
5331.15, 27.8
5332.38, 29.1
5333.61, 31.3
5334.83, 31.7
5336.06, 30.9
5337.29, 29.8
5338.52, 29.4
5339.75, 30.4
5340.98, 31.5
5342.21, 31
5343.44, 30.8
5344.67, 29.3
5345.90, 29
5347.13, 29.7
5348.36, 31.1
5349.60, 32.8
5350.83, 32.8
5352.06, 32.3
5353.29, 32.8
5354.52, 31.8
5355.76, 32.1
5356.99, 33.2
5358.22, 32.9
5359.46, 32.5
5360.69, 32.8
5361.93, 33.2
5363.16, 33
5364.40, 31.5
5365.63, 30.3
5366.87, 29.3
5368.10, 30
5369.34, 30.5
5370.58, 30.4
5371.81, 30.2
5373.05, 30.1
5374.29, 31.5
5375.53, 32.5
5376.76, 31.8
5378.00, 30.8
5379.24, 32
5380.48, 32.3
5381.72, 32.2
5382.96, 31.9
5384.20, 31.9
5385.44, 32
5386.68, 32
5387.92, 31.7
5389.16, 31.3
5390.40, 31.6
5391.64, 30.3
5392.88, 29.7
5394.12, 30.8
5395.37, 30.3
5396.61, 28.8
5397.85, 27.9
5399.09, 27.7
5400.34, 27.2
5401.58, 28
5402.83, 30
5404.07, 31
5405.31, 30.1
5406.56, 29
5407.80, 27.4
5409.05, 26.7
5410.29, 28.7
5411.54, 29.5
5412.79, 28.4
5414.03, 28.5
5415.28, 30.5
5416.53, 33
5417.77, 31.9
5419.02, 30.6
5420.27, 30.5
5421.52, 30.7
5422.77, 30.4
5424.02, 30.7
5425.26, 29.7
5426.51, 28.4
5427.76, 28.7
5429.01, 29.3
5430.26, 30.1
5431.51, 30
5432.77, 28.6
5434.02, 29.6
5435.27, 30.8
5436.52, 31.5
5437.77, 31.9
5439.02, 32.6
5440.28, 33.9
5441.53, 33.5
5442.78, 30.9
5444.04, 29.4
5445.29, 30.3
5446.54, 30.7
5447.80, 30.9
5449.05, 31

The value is 1.06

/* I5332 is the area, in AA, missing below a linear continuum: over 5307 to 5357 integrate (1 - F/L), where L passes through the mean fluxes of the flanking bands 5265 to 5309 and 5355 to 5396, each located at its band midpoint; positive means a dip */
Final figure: -0.7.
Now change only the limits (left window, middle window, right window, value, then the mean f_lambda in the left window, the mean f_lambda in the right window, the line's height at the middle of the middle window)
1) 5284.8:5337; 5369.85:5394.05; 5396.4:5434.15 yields -1.19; 30.9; 29.4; 29.9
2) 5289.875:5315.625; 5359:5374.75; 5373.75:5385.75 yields 0.35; 31.8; 31.9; 31.9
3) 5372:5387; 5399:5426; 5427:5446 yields 1.33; 31.7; 30.7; 31.1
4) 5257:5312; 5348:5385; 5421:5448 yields -2.17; 29.3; 30.6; 30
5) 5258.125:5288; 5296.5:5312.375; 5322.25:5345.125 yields -1.63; 27.4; 29.7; 28.6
